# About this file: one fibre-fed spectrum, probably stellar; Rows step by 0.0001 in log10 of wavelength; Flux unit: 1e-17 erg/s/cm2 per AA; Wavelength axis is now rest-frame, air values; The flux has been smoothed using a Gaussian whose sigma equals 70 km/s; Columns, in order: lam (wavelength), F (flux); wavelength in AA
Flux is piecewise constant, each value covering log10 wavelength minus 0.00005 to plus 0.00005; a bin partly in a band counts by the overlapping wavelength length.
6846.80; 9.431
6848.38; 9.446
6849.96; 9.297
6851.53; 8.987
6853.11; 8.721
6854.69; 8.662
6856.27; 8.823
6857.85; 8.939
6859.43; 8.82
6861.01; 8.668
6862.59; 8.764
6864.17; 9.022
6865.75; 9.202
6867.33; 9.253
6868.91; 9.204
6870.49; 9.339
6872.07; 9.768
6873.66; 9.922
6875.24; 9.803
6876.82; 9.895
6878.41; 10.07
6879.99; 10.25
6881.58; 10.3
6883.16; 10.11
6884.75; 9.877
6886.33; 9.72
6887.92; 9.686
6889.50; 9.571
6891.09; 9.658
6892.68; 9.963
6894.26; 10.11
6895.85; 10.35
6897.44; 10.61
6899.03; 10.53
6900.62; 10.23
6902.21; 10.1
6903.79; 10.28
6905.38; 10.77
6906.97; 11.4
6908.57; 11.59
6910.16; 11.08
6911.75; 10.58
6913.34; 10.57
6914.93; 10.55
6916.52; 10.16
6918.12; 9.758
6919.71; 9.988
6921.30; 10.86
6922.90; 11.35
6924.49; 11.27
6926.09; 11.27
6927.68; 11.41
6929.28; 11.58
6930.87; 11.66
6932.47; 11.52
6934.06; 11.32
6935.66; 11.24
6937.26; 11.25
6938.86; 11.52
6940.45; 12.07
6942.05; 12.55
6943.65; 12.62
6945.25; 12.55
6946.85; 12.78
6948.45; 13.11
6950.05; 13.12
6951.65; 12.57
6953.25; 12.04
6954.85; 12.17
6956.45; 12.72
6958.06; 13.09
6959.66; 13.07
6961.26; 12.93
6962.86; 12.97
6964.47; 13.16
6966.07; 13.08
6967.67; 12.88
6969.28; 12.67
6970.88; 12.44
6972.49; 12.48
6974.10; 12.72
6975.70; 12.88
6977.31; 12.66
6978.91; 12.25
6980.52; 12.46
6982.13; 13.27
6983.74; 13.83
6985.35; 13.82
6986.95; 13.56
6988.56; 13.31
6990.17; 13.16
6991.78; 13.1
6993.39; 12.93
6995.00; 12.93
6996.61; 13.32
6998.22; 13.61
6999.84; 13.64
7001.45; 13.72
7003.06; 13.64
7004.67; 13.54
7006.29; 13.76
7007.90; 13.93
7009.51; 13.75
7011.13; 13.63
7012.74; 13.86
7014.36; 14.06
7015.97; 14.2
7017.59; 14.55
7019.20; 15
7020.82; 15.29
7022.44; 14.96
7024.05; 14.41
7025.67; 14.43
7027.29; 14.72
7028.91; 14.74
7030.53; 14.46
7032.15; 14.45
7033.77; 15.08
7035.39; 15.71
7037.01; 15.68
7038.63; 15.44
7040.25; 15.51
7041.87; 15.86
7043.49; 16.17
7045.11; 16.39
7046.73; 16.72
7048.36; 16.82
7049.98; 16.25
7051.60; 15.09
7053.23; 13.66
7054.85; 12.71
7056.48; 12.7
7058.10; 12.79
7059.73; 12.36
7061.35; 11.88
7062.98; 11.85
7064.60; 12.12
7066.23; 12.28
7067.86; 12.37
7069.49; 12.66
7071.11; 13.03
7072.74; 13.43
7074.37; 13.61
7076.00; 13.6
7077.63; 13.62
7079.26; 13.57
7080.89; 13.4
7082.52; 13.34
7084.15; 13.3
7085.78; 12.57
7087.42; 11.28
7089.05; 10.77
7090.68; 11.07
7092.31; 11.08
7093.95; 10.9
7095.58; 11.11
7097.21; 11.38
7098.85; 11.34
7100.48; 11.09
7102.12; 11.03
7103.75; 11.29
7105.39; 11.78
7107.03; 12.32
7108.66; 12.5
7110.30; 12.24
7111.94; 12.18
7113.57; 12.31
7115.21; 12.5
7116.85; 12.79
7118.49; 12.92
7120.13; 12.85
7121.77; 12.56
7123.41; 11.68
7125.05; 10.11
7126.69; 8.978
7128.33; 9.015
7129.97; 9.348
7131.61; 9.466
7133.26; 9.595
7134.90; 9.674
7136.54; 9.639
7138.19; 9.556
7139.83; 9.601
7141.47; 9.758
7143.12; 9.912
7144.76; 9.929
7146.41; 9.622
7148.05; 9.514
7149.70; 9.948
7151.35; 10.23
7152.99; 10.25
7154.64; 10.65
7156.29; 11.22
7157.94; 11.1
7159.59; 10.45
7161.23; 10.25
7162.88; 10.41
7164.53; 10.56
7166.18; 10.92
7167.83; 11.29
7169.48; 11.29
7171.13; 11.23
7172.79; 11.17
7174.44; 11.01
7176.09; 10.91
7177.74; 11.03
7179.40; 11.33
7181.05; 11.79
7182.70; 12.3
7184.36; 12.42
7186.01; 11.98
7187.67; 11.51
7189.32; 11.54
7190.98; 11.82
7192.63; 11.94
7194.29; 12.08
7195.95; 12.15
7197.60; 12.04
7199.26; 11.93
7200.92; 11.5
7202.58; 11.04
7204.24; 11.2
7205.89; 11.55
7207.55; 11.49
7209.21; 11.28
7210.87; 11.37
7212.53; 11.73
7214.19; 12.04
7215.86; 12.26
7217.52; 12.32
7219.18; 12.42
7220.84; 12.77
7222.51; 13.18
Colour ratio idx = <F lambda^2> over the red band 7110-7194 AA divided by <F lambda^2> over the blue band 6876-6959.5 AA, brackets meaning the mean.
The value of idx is 1.05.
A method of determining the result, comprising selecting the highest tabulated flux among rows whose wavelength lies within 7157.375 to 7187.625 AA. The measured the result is 12.42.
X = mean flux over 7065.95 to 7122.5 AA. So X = 12.3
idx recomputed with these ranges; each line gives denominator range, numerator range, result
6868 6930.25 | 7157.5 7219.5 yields 1.20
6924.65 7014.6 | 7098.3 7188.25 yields 0.90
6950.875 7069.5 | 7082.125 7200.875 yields 0.84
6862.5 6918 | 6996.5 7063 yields 1.49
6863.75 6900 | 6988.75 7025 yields 1.46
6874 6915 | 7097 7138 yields 1.16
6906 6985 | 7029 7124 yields 1.13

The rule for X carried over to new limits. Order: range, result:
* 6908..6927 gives 10.7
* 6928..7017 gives 12.9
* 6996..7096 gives 13.8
